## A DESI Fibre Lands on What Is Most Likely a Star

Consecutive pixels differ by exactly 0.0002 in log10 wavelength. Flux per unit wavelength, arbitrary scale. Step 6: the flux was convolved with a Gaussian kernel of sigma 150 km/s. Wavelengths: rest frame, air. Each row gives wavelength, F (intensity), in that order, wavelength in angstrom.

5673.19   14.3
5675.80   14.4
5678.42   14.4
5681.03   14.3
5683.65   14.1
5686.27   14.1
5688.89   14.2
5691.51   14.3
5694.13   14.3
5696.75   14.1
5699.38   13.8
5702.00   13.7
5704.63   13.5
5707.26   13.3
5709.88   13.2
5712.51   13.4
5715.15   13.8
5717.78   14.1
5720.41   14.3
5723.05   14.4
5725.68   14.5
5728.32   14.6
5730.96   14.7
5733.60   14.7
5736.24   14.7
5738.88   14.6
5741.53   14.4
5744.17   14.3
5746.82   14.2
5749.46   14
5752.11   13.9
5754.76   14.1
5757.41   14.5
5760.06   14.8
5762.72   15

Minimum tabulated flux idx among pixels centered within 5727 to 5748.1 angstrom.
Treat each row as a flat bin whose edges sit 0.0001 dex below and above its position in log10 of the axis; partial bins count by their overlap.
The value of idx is 14.2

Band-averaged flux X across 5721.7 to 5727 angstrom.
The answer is 14.4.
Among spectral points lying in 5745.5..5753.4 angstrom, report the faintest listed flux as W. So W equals 13.9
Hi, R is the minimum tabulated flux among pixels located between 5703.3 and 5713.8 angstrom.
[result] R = 13.2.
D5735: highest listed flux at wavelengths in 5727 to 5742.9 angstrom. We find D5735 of 14.7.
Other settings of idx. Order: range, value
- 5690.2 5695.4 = 14.3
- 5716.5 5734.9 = 14.1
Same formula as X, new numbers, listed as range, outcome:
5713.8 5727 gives 14.2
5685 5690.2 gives 14.1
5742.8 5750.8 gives 14.2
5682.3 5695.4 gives 14.2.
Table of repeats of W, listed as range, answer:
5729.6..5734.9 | 14.7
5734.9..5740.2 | 14.6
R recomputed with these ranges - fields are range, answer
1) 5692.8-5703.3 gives 13.7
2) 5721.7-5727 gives 14.4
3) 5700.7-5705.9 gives 13.5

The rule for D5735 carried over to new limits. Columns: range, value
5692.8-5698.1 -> 14.3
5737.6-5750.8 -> 14.6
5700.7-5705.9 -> 13.7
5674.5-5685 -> 14.4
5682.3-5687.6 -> 14.1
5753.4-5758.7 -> 14.5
